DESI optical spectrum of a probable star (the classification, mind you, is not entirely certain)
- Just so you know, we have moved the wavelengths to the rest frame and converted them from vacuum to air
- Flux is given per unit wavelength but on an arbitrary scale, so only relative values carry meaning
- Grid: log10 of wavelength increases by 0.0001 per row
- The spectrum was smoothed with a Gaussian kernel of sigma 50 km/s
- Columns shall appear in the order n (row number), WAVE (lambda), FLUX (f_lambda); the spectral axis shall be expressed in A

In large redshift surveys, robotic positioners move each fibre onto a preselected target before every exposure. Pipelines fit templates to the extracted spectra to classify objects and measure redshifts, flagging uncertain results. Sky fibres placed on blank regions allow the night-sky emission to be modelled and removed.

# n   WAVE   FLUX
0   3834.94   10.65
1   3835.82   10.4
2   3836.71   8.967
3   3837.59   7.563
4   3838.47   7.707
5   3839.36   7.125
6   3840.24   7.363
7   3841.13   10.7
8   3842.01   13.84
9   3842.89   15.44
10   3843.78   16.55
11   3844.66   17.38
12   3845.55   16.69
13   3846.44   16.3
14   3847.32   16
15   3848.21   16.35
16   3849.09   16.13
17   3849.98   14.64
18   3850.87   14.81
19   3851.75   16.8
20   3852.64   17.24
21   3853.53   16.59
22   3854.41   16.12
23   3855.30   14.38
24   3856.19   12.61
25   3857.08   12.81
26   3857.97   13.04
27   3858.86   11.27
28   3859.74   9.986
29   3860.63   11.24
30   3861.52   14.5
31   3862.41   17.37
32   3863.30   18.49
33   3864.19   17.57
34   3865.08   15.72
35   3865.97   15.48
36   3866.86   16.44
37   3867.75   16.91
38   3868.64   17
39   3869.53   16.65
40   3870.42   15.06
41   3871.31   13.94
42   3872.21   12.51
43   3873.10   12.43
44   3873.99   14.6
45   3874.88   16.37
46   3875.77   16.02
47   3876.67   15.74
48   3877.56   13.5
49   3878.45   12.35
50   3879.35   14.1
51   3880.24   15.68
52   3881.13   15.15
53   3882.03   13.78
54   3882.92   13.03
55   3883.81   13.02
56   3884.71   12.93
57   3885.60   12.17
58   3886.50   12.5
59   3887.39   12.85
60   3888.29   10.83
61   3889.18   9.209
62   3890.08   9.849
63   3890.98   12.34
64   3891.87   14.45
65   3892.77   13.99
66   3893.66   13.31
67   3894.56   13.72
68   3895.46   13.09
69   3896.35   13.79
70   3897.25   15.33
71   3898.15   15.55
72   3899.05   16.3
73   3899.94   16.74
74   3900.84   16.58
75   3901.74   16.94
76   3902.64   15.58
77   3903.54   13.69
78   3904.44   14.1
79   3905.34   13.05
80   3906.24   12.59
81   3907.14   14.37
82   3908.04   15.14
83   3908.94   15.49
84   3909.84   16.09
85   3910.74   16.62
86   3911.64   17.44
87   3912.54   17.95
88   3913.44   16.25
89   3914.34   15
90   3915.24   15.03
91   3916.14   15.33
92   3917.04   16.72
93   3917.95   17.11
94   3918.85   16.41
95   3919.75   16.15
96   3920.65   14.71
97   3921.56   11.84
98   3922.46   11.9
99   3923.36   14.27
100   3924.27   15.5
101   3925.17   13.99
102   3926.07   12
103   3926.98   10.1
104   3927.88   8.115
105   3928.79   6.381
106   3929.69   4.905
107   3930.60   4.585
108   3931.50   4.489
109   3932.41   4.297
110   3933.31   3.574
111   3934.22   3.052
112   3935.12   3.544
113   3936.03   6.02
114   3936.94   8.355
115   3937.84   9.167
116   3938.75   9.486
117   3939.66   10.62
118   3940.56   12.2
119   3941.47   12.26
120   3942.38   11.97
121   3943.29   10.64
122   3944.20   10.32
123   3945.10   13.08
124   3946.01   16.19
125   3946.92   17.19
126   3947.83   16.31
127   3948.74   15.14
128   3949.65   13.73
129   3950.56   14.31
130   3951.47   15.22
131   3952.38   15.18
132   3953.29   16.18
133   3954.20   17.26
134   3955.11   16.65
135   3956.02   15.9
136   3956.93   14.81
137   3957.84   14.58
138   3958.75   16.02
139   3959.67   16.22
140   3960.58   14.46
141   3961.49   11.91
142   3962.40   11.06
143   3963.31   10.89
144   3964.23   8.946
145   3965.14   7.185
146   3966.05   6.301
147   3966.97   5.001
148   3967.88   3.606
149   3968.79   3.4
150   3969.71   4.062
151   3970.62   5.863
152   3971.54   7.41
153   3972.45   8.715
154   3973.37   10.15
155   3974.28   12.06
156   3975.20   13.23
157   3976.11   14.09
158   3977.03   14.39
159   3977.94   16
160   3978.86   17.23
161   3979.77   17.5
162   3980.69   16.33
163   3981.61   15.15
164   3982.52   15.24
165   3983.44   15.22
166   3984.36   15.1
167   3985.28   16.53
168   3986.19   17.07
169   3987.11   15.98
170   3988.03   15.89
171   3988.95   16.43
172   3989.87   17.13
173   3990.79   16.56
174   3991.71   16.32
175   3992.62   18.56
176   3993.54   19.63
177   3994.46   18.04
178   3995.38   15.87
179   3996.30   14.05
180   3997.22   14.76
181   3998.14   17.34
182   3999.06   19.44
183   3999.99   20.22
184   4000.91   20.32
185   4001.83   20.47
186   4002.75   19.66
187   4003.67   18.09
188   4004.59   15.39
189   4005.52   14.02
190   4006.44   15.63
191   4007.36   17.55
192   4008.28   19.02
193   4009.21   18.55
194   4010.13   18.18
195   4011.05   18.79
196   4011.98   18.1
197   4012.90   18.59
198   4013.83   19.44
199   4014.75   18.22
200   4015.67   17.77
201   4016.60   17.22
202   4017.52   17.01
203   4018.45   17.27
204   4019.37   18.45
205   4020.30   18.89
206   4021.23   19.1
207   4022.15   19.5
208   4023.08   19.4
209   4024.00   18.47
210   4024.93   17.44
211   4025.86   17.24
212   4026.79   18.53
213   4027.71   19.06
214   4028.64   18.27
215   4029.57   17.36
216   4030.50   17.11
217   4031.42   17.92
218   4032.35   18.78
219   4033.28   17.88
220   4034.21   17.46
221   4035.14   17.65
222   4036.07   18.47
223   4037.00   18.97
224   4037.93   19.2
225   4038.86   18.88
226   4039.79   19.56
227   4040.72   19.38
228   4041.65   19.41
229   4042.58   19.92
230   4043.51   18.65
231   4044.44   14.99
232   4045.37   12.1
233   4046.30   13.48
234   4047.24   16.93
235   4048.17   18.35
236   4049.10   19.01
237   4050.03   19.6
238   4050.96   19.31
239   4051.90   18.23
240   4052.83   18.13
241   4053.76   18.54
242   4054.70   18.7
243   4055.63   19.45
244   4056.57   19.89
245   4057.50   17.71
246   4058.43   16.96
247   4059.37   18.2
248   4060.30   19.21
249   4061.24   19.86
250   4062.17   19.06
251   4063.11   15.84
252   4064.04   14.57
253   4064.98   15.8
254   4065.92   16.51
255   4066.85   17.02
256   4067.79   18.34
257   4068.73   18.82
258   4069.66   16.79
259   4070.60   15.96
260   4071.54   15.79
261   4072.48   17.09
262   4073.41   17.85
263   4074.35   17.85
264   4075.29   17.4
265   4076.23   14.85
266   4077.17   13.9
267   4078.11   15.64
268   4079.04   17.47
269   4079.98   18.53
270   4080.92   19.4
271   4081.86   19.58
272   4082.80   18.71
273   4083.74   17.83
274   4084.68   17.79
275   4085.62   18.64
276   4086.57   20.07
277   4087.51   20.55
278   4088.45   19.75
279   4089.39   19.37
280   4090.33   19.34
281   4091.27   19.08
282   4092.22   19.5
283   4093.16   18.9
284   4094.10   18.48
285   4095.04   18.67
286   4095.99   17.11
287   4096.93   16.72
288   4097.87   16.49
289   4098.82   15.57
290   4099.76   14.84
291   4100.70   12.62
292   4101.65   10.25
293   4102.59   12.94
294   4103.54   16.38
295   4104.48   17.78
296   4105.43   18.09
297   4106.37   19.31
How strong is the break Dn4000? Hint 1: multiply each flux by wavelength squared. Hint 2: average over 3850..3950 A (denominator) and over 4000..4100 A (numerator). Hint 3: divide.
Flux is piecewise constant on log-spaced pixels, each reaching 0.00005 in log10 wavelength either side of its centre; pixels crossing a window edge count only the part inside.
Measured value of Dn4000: 1.45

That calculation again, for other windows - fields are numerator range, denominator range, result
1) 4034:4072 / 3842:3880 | 1.30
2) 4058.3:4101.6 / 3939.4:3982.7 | 1.48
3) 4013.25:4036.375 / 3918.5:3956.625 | 1.65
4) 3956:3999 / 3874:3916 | 0.97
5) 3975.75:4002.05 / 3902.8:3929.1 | 1.22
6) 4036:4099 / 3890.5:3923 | 1.29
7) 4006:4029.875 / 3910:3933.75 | 1.55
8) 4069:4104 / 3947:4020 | 1.20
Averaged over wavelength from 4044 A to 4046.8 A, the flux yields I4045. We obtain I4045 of 13.5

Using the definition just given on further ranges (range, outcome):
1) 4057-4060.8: 18.1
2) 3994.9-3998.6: 15.5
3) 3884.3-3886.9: 12.5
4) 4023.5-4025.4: 18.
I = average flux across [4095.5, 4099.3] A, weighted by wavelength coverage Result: 16.5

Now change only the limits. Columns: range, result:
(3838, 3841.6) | 8.27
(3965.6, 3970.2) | 4.48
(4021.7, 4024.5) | 19.1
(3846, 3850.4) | 15.9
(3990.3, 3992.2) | 16.6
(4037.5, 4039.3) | 19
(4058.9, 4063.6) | 18.4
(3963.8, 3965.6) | 8.07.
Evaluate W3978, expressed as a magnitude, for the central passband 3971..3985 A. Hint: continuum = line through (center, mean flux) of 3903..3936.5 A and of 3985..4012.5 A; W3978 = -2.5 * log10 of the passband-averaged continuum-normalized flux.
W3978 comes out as 0.164 mag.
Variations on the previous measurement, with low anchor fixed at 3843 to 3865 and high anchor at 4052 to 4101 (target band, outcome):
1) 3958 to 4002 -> 0.206 mag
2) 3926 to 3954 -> 0.490 mag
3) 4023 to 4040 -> -0.063 mag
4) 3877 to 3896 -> 0.199 mag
